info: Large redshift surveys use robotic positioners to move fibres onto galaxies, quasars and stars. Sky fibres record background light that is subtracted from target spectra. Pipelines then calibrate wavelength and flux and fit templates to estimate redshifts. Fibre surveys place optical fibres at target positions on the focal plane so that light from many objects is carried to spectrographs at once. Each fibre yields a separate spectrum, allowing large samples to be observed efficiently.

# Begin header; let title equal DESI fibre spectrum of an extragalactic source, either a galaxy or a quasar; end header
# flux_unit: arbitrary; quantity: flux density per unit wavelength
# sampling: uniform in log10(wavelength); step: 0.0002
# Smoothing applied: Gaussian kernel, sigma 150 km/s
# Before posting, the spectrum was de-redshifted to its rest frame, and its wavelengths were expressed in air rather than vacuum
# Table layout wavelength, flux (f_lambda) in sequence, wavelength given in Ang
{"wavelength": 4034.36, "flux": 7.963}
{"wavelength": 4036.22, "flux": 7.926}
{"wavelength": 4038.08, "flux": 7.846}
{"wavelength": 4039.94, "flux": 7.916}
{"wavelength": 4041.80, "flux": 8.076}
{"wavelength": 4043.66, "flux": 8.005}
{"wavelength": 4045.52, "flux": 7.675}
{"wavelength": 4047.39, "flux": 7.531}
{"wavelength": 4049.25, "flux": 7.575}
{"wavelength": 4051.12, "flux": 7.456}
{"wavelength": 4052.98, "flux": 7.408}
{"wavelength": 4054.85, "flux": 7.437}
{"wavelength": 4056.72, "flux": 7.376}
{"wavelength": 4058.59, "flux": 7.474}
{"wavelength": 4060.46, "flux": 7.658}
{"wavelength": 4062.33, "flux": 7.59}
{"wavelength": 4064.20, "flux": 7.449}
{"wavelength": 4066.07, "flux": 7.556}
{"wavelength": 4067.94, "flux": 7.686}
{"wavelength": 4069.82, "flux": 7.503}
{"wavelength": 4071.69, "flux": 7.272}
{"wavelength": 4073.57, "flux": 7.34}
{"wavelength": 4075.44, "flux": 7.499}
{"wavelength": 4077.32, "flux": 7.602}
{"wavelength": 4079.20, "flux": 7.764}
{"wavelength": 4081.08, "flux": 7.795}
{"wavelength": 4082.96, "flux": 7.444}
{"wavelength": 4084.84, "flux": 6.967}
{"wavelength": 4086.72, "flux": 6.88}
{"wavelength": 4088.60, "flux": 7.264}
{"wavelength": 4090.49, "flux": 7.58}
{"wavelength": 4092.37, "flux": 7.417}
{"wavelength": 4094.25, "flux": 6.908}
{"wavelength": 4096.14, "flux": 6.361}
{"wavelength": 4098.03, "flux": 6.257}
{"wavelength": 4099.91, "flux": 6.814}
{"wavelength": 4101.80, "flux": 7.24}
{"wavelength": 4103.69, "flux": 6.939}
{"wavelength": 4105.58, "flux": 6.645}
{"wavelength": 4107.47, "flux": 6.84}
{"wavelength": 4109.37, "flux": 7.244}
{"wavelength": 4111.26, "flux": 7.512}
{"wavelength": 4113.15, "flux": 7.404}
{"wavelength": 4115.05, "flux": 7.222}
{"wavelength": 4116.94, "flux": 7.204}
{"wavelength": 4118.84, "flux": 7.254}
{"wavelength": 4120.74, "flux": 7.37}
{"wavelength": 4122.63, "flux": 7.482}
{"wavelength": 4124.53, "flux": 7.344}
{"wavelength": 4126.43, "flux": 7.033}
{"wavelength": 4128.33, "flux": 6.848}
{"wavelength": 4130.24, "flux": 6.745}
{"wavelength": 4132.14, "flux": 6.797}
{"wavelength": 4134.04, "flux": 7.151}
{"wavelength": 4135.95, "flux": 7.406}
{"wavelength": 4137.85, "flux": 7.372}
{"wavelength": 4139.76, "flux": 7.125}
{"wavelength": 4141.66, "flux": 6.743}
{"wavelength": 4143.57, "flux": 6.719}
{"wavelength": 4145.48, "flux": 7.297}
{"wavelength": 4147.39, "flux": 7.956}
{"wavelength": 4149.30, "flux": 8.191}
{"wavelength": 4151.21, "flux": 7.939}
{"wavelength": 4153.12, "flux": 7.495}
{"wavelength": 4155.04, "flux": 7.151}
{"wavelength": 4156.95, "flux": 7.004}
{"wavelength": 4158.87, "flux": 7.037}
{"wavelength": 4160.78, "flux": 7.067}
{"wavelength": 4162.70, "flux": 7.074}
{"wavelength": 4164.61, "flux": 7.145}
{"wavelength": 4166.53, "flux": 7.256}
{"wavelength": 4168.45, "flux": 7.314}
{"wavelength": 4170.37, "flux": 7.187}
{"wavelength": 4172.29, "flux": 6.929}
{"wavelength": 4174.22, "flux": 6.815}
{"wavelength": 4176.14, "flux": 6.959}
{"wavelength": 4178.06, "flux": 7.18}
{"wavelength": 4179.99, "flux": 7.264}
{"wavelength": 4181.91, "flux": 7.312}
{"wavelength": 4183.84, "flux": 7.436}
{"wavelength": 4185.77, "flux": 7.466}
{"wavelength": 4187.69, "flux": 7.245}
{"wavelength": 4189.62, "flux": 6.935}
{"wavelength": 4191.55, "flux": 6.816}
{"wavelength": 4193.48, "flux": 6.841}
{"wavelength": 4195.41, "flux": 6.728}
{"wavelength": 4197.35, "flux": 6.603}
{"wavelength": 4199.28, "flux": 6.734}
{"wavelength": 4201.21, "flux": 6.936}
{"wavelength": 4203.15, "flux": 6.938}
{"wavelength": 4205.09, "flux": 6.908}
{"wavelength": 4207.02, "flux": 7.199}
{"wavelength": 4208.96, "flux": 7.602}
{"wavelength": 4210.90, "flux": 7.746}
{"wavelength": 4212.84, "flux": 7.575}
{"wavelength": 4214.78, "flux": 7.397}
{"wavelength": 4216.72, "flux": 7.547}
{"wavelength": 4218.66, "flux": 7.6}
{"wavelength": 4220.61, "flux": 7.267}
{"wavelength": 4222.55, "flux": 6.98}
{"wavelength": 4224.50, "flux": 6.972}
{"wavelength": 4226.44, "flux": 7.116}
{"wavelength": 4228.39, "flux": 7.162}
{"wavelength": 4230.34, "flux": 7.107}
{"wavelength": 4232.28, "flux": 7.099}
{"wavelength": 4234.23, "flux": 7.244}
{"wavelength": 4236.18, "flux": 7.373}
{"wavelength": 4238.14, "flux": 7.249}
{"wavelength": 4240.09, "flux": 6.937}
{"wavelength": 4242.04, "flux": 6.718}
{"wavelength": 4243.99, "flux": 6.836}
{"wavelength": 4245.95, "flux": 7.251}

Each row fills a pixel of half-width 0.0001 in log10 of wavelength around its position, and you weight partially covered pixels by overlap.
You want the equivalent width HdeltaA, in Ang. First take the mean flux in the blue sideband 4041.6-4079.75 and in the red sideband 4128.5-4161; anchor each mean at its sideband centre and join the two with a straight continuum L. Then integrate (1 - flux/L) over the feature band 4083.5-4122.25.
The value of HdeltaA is 1.7 Ang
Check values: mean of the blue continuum 7.56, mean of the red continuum 7.24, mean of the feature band 7.08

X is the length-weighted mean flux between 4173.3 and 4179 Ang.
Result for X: 6.99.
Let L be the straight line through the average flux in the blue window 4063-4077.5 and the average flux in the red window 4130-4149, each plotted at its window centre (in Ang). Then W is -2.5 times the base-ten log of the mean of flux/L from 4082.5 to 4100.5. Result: 0.06 mag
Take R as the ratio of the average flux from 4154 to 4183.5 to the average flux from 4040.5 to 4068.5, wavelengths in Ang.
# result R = 0.9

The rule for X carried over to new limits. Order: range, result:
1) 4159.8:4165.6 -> 7.11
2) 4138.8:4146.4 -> 6.97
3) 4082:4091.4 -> 7.23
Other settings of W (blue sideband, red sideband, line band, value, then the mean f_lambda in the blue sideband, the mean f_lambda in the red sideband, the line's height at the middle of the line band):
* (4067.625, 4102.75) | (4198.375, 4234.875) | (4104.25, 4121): 0.01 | 7.23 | 7.22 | 7.23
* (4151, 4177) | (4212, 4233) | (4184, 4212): 0.02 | 7.15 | 7.26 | 7.21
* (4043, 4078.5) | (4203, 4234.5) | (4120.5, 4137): 0.04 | 7.53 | 7.27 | 7.42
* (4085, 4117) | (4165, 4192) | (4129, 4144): 0.01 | 7.04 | 7.16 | 7.09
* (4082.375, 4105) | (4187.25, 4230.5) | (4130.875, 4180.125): -0.02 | 6.99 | 7.13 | 7.07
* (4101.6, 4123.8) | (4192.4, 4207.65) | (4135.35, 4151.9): -0.05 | 7.2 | 6.85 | 7.08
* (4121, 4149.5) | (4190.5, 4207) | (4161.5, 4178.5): -0.01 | 7.19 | 6.84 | 7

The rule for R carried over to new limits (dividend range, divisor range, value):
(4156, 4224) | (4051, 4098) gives 0.97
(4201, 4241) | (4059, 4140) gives 1.00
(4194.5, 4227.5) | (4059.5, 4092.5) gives 0.96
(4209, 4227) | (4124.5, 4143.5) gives 1.05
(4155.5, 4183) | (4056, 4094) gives 0.96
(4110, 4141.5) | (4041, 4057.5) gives 0.95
